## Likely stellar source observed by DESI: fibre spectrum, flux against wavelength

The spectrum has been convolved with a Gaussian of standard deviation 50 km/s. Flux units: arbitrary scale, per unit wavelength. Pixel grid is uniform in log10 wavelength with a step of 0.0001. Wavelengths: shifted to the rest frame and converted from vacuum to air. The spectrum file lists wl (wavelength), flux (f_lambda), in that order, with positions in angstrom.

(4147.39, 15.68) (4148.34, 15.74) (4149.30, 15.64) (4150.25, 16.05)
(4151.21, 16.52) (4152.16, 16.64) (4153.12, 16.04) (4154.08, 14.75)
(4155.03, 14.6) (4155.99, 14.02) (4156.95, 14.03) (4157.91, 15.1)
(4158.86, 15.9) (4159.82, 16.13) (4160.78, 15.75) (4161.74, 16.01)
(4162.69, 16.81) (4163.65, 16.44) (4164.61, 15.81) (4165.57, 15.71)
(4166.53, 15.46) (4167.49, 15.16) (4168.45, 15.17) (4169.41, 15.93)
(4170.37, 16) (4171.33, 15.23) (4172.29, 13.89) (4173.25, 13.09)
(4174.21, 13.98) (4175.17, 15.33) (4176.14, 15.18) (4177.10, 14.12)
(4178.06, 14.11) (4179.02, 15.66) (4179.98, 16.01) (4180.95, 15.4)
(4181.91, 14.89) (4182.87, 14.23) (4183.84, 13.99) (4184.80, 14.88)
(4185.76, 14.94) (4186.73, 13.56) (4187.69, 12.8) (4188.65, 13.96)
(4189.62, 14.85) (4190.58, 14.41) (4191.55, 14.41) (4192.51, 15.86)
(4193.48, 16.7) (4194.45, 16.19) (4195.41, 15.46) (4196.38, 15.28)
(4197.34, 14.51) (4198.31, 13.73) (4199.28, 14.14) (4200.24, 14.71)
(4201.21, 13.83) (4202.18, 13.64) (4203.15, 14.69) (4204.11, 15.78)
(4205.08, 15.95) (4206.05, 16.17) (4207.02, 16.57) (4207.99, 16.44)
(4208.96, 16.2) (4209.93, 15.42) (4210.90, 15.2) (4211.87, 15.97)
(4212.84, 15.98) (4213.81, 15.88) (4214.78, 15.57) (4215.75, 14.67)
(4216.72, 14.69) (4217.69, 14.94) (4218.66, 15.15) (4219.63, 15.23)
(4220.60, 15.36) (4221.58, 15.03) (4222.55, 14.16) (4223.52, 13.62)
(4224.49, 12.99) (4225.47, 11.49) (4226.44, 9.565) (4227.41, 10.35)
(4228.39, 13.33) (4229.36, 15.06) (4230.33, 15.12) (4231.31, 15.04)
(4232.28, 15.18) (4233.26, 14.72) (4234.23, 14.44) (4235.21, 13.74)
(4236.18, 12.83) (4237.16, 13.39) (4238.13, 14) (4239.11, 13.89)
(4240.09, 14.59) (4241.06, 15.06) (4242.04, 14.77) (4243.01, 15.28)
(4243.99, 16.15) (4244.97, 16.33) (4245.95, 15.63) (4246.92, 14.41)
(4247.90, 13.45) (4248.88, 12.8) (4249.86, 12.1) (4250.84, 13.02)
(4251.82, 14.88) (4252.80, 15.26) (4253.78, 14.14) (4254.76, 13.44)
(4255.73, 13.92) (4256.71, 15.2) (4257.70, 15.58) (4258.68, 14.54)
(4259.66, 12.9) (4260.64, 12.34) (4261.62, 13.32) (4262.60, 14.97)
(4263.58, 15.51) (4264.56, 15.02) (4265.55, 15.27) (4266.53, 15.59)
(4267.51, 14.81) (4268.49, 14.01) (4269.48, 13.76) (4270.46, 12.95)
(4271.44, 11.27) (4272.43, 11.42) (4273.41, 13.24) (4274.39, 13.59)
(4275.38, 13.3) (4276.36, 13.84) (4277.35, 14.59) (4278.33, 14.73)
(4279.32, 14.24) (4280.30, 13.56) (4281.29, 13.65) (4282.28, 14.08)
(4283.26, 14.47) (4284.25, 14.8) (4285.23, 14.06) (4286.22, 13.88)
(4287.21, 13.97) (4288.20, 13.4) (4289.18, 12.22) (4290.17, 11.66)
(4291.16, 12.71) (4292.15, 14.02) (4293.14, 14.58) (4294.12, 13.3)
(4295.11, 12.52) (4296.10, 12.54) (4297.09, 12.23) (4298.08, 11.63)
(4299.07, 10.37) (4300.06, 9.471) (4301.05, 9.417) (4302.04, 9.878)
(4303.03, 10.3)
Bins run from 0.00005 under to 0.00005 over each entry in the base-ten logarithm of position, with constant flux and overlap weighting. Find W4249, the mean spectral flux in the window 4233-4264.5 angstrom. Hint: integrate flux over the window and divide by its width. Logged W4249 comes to 14.3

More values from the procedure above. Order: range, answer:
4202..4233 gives 14.7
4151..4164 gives 15.6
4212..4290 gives 14.1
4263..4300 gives 13.5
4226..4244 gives 14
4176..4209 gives 14.9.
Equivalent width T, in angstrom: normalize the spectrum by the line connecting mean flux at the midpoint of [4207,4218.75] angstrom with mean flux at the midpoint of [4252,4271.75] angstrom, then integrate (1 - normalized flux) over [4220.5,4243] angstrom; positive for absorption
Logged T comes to 1.83 angstrom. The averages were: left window 15.6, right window 14.2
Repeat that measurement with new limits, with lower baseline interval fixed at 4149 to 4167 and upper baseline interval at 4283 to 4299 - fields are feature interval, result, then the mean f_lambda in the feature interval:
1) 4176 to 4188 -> 0.47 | 14.6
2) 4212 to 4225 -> -0.33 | 14.9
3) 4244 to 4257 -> -0.32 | 14.3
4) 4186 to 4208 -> 0.01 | 14.9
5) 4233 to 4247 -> -0.51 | 14.6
